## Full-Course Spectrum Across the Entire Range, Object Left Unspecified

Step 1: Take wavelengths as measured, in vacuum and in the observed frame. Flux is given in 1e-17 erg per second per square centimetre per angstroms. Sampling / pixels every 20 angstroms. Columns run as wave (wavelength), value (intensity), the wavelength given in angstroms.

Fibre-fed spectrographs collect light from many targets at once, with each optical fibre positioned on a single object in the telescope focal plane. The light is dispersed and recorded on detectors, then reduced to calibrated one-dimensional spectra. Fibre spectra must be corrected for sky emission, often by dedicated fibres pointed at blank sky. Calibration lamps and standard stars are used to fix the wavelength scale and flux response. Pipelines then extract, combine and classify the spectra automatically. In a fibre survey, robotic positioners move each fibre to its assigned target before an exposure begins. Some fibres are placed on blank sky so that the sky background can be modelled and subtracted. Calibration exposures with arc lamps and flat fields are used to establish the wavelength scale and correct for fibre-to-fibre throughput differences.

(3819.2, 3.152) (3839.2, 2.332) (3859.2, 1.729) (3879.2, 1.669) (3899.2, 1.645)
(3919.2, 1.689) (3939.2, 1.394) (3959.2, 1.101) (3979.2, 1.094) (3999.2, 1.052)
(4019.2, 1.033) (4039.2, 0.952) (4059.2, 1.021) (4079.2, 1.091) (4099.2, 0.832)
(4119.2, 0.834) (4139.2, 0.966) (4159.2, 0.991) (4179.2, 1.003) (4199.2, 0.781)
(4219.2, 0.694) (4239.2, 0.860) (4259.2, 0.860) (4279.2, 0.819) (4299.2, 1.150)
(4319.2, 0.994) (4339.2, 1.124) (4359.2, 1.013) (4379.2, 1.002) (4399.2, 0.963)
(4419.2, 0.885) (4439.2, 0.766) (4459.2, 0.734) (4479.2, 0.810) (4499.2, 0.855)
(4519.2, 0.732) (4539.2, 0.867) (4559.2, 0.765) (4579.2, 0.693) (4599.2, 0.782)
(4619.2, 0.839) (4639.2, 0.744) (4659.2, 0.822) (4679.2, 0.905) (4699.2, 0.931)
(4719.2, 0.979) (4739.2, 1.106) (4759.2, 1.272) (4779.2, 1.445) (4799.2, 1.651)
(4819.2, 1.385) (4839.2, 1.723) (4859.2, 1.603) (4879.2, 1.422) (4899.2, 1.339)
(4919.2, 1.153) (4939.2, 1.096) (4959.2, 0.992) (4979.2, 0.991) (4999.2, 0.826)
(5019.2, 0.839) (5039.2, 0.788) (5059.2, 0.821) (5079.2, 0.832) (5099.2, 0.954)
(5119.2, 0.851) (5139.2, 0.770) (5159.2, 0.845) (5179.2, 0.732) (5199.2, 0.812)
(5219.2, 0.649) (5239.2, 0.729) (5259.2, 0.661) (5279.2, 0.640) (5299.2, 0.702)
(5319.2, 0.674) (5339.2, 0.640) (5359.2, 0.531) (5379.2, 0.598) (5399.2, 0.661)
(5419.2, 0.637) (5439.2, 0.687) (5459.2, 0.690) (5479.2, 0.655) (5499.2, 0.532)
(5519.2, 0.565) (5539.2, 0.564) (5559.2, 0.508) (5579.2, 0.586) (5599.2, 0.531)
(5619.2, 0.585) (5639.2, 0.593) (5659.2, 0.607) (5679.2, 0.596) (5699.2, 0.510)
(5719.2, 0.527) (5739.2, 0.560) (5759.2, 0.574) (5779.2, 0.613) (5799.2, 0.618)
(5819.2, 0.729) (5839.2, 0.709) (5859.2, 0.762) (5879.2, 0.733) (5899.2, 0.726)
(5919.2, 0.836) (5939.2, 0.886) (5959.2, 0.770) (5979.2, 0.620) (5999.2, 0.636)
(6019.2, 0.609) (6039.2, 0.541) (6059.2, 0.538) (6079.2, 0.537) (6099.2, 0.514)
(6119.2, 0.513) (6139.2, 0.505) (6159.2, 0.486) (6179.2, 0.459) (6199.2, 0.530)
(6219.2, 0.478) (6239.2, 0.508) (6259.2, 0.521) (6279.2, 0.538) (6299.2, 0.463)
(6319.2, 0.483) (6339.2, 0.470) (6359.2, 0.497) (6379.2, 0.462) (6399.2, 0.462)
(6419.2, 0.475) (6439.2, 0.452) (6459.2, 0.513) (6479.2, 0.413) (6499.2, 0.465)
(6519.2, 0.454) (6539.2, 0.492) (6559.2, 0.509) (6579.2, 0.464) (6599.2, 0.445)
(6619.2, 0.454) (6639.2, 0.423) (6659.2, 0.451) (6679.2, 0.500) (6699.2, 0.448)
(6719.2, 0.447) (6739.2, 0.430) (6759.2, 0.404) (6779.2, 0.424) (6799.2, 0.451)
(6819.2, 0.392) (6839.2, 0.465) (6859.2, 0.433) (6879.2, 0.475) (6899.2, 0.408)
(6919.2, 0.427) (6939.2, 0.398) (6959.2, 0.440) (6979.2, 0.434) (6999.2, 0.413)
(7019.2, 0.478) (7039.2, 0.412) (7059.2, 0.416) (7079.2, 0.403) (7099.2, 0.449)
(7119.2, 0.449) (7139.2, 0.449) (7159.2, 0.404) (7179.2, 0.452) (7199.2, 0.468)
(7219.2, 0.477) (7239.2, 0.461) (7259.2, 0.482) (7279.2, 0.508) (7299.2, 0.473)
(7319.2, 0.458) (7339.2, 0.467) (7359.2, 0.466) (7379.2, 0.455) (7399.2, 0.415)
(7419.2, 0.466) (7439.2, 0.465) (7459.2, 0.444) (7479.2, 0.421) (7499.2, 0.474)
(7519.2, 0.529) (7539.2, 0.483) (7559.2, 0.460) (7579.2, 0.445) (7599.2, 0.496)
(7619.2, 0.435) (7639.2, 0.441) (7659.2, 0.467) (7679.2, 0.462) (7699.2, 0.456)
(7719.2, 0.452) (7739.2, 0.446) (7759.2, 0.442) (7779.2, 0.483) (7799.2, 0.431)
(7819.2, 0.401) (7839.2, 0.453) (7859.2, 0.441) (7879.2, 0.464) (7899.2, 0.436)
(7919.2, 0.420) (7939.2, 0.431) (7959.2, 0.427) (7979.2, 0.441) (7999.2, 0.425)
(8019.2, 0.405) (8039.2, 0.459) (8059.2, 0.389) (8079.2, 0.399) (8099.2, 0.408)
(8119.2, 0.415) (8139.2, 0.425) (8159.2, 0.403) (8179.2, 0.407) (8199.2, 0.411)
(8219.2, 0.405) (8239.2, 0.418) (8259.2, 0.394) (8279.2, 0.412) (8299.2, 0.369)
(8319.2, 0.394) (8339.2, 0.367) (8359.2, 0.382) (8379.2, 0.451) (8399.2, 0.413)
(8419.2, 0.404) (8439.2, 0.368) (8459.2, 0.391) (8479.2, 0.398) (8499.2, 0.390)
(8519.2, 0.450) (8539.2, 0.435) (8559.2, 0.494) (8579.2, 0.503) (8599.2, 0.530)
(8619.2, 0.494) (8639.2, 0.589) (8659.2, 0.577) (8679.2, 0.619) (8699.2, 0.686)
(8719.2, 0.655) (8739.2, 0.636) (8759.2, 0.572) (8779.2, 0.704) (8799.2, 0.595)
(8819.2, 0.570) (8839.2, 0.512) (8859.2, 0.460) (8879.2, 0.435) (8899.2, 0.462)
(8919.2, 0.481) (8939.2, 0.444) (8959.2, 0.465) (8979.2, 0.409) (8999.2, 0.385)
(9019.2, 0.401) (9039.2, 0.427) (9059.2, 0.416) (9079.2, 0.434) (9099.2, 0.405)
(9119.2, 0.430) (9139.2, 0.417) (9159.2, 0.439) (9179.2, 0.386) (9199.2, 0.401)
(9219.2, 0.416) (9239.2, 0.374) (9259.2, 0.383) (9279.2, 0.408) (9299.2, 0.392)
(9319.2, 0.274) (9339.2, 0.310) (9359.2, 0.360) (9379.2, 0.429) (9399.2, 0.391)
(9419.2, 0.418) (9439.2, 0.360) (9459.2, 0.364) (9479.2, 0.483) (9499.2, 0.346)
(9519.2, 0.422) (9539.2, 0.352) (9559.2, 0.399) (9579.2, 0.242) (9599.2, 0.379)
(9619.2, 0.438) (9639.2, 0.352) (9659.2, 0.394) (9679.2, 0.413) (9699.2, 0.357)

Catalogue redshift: 2.11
